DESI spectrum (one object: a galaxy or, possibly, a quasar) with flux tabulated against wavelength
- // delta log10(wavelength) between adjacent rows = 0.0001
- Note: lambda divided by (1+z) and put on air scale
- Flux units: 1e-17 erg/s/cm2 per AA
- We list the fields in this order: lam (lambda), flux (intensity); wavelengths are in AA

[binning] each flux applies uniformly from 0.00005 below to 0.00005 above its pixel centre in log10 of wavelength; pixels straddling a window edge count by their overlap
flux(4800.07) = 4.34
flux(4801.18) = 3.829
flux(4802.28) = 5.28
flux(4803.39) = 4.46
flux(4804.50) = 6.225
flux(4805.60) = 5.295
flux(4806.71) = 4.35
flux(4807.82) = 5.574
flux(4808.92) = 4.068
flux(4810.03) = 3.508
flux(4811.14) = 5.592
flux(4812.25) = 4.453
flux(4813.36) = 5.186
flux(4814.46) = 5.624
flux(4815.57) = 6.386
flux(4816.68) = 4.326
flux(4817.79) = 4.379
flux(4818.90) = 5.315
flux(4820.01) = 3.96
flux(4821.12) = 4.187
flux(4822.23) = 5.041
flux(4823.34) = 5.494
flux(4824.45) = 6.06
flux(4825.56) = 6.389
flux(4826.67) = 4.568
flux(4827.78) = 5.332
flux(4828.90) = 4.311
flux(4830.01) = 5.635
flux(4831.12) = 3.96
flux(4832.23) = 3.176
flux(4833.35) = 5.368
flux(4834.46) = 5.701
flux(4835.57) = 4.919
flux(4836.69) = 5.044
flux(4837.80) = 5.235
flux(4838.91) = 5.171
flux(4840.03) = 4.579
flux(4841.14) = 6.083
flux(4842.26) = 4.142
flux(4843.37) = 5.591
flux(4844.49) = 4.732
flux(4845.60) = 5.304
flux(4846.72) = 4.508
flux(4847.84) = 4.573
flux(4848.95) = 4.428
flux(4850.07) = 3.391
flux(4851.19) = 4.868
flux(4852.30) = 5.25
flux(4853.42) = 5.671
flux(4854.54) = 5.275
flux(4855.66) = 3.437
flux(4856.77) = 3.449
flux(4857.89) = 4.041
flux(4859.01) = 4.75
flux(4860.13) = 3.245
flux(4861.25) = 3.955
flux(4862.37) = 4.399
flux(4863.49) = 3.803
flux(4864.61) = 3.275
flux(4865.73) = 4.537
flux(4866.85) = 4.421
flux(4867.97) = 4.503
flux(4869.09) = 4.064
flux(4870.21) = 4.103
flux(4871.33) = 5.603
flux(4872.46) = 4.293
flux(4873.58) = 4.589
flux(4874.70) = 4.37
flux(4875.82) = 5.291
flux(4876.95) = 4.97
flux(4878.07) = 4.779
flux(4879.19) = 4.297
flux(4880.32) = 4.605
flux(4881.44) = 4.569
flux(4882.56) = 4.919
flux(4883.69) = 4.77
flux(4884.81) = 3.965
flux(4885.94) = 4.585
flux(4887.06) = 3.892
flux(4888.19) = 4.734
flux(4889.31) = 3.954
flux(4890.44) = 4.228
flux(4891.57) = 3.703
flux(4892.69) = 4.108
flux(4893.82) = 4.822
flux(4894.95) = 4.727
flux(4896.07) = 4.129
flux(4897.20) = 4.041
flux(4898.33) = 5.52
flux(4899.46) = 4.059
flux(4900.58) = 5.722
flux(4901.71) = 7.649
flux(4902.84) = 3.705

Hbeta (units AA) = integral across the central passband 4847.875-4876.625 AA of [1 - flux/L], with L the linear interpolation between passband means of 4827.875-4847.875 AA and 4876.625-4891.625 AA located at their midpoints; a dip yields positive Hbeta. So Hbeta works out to 1.79 AA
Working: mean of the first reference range 4.91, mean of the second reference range 4.44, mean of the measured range 4.37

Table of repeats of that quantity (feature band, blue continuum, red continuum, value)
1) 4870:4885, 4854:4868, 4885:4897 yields -1.8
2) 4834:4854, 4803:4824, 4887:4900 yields -1.1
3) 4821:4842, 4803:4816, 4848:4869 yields -1.7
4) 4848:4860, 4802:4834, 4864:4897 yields 0.6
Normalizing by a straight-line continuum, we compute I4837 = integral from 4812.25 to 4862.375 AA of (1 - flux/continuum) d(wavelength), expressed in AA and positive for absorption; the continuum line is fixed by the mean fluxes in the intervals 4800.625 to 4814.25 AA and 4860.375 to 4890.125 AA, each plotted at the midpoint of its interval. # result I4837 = -1.6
